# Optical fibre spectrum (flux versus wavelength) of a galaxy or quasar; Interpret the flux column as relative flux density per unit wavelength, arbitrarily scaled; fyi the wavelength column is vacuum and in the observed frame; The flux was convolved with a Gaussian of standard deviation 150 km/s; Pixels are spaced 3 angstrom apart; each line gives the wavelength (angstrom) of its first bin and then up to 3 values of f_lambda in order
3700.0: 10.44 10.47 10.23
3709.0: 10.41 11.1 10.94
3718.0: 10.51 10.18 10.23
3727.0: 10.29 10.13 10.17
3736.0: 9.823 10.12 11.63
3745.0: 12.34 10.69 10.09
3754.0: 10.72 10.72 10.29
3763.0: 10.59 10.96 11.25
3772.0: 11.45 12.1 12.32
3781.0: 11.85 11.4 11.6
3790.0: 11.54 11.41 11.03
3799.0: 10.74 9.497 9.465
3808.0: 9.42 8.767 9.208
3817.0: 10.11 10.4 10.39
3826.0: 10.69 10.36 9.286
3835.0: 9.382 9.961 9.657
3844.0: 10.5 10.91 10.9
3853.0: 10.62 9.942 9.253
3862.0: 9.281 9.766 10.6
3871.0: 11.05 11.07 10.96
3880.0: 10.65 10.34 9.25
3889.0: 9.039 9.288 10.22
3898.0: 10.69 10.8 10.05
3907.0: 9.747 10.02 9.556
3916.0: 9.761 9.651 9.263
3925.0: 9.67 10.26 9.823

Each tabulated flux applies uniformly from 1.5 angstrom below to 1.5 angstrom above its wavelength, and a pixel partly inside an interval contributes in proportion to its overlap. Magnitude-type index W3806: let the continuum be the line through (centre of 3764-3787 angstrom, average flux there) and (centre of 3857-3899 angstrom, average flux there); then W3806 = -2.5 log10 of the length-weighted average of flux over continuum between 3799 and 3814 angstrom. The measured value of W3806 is 0.18 mag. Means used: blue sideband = 11.6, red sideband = 10.1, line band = 9.42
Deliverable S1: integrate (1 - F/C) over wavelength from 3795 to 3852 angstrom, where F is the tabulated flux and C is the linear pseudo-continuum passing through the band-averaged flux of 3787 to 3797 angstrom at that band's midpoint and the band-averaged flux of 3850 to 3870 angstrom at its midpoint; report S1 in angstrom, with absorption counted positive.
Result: 3.7 angstrom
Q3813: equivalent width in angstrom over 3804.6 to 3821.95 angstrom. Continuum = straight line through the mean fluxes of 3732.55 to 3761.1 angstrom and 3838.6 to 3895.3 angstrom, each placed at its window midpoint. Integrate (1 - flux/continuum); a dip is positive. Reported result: 1.3 angstrom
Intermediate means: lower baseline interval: 10.7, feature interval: 9.59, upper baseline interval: 10.2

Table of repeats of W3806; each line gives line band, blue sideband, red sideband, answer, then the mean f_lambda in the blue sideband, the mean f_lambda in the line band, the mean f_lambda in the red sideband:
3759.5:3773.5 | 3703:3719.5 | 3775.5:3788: 0.06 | 10.6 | 11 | 11.8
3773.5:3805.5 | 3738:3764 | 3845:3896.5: -0.06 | 10.8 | 11.2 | 10.2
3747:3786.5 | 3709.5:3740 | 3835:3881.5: -0.08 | 10.4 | 11.1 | 10.3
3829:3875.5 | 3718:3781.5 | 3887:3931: 0.00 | 10.8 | 10.2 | 9.85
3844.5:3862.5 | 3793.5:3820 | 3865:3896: -0.01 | 9.88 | 10.2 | 10.2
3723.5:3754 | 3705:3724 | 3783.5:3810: 0.00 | 10.5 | 10.6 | 10.6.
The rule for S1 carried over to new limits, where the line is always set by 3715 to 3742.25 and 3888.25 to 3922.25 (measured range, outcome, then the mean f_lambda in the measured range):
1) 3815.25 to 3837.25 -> 0.00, 10.1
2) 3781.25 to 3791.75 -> -1.42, 11.6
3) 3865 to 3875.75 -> -0.84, 10.7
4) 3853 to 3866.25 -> 0.42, 9.68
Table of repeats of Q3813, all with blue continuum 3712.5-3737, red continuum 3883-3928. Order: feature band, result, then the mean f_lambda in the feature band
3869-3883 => -1.3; 10.9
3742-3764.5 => -1.3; 10.8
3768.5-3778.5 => -1.6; 11.8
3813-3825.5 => -0.1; 10.1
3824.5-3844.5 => 0.1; 9.95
